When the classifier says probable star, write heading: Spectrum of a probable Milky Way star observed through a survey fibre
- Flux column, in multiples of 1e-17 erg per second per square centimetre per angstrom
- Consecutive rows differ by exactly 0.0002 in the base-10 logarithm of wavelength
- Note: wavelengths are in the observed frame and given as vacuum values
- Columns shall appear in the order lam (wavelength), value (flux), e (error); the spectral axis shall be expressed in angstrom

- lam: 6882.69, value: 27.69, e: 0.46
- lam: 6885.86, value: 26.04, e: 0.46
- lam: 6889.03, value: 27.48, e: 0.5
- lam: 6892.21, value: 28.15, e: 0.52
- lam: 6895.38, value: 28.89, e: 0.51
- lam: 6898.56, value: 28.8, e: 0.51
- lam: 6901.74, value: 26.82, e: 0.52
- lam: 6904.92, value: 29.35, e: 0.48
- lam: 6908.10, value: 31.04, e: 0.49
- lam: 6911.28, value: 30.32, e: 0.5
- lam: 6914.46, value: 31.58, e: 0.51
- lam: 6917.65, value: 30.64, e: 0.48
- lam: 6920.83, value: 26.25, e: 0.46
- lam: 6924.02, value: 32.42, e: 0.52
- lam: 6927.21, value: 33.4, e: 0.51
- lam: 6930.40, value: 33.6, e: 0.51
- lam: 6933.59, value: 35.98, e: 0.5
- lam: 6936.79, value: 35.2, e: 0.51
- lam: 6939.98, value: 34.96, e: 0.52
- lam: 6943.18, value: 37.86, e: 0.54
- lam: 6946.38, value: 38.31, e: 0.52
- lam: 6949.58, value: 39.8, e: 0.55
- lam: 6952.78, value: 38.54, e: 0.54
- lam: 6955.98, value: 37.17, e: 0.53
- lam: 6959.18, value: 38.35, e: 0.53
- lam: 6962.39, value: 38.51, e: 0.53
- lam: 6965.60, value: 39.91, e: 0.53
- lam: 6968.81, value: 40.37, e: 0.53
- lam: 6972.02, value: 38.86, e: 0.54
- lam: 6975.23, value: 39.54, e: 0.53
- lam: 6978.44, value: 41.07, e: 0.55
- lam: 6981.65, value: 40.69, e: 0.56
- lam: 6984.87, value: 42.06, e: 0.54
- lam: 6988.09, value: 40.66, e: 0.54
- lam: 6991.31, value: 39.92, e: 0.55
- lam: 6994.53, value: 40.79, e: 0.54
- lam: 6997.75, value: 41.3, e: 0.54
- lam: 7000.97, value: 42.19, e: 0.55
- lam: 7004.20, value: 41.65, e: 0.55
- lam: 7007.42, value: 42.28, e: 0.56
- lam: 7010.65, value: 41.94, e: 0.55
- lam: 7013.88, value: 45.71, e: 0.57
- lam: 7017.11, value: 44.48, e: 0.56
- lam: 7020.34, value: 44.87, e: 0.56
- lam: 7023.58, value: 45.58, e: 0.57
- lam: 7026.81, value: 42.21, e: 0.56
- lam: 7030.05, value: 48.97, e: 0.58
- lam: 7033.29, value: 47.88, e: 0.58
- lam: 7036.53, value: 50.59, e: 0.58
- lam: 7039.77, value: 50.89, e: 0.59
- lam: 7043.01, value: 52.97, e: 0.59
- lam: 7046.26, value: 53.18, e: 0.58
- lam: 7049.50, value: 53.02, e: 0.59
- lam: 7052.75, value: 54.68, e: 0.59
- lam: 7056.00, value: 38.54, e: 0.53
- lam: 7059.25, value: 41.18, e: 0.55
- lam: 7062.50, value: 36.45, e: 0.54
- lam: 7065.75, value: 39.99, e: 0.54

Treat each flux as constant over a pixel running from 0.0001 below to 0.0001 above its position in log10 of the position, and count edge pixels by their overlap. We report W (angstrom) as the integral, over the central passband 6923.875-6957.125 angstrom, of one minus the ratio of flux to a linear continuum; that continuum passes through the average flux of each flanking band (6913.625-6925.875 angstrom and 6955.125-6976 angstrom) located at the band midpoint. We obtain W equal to -2.02 angstrom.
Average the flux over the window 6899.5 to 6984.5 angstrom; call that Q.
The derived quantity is 35.5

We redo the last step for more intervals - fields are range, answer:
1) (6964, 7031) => 42.1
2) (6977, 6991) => 41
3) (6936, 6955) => 37.5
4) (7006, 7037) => 45.3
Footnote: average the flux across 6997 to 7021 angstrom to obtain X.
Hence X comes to 43.1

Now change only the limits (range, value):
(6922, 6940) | 34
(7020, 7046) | 48.4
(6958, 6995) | 40.1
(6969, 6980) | 39.9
